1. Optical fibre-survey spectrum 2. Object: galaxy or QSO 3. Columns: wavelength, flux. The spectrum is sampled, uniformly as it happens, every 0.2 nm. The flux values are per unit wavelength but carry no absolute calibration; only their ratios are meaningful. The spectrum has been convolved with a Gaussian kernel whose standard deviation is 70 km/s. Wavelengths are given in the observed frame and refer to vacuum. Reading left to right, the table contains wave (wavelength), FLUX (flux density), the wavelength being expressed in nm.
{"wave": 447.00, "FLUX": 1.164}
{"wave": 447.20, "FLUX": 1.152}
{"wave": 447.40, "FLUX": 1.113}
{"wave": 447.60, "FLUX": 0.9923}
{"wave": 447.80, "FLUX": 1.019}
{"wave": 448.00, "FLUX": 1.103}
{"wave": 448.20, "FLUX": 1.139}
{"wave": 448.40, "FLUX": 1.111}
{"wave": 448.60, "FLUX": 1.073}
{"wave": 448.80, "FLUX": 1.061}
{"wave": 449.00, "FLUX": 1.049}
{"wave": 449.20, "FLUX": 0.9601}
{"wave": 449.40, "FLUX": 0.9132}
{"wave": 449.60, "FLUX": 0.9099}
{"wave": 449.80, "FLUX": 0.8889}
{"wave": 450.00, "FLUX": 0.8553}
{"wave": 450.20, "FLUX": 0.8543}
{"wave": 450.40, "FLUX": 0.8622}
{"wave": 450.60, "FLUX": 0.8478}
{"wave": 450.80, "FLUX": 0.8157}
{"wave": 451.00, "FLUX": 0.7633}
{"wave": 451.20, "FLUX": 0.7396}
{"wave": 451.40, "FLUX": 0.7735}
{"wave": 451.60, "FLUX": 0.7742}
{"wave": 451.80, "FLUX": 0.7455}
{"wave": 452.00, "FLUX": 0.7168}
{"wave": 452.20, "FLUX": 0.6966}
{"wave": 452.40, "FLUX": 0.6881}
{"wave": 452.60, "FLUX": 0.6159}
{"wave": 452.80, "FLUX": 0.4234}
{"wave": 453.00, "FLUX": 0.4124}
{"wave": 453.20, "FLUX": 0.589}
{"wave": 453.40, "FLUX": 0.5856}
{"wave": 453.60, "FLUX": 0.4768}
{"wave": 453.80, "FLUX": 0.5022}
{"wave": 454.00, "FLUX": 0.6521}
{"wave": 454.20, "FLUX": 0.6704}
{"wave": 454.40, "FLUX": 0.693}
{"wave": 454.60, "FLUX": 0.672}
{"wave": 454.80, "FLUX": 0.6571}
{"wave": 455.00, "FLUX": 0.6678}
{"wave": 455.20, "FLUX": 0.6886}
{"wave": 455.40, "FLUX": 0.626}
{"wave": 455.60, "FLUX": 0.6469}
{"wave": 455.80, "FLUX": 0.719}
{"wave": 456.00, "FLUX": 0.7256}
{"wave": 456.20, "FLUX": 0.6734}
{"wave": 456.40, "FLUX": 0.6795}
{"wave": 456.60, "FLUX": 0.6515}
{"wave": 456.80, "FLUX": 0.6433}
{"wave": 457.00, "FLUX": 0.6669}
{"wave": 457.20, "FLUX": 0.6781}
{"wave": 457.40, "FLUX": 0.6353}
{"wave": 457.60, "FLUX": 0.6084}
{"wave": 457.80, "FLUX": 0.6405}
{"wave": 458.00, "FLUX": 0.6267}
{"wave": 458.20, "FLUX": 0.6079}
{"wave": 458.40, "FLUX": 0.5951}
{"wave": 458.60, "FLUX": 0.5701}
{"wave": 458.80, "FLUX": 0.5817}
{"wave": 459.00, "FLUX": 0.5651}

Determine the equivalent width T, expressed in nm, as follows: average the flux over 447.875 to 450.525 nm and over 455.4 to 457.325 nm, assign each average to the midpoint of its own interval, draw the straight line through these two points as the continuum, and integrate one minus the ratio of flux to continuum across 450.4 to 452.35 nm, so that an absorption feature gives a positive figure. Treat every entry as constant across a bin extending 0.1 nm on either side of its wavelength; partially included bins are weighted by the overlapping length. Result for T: 0.27 nm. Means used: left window 0.982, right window 0.673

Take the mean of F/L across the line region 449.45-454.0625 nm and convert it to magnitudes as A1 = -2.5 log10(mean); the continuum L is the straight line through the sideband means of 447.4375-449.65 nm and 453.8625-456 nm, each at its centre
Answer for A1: 0.21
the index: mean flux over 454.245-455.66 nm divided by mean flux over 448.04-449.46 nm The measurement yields 0.6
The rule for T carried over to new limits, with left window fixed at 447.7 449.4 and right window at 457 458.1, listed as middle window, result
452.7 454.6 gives 0.59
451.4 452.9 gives 0.37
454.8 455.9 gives 0.11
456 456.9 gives 0.03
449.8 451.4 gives 0.23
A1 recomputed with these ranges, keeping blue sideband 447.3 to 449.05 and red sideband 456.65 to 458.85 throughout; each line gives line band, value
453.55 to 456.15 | 0.17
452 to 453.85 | 0.45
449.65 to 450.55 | 0.14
